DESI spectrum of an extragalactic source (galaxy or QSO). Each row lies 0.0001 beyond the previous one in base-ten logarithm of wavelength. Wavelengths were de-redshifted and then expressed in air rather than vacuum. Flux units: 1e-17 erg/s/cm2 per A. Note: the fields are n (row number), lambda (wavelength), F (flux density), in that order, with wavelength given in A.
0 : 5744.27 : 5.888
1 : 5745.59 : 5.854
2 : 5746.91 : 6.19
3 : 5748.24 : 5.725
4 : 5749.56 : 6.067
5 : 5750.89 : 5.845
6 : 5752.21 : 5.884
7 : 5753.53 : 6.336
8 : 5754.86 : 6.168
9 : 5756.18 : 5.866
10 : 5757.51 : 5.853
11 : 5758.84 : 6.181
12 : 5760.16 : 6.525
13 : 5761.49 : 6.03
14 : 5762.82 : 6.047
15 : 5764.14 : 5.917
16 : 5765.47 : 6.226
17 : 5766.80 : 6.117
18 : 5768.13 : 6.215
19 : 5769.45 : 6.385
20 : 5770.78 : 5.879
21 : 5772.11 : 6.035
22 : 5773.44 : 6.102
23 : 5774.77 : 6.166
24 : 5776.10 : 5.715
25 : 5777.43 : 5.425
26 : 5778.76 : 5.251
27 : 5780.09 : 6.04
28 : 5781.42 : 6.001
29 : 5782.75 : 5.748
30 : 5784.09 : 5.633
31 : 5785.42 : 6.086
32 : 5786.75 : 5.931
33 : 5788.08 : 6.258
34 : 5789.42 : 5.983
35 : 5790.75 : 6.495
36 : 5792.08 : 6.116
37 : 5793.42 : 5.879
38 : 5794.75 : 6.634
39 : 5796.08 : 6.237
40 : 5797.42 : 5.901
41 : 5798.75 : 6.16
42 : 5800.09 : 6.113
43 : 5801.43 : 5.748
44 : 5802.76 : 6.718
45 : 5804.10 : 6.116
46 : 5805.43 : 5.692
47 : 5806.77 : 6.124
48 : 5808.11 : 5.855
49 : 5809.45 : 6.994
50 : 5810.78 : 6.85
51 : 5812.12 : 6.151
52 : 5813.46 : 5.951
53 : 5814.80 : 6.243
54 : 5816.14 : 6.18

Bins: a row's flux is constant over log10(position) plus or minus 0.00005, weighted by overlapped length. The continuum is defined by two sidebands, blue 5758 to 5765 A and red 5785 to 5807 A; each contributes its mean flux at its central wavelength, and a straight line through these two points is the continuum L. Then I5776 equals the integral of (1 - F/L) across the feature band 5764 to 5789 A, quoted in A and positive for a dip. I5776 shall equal 0.7 A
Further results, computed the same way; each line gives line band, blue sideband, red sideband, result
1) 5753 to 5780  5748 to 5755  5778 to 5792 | -0.17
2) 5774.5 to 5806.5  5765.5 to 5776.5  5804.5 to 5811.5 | 1.04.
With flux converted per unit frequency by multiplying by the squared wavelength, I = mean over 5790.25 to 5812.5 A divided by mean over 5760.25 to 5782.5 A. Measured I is 1.1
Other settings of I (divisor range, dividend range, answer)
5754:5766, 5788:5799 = 1.03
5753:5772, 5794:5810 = 1.02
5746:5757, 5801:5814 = 1.06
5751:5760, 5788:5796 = 1.04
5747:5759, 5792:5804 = 1.05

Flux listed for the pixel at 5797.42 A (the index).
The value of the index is 5.901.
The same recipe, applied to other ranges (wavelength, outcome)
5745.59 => 5.854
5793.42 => 5.879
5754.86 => 6.168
